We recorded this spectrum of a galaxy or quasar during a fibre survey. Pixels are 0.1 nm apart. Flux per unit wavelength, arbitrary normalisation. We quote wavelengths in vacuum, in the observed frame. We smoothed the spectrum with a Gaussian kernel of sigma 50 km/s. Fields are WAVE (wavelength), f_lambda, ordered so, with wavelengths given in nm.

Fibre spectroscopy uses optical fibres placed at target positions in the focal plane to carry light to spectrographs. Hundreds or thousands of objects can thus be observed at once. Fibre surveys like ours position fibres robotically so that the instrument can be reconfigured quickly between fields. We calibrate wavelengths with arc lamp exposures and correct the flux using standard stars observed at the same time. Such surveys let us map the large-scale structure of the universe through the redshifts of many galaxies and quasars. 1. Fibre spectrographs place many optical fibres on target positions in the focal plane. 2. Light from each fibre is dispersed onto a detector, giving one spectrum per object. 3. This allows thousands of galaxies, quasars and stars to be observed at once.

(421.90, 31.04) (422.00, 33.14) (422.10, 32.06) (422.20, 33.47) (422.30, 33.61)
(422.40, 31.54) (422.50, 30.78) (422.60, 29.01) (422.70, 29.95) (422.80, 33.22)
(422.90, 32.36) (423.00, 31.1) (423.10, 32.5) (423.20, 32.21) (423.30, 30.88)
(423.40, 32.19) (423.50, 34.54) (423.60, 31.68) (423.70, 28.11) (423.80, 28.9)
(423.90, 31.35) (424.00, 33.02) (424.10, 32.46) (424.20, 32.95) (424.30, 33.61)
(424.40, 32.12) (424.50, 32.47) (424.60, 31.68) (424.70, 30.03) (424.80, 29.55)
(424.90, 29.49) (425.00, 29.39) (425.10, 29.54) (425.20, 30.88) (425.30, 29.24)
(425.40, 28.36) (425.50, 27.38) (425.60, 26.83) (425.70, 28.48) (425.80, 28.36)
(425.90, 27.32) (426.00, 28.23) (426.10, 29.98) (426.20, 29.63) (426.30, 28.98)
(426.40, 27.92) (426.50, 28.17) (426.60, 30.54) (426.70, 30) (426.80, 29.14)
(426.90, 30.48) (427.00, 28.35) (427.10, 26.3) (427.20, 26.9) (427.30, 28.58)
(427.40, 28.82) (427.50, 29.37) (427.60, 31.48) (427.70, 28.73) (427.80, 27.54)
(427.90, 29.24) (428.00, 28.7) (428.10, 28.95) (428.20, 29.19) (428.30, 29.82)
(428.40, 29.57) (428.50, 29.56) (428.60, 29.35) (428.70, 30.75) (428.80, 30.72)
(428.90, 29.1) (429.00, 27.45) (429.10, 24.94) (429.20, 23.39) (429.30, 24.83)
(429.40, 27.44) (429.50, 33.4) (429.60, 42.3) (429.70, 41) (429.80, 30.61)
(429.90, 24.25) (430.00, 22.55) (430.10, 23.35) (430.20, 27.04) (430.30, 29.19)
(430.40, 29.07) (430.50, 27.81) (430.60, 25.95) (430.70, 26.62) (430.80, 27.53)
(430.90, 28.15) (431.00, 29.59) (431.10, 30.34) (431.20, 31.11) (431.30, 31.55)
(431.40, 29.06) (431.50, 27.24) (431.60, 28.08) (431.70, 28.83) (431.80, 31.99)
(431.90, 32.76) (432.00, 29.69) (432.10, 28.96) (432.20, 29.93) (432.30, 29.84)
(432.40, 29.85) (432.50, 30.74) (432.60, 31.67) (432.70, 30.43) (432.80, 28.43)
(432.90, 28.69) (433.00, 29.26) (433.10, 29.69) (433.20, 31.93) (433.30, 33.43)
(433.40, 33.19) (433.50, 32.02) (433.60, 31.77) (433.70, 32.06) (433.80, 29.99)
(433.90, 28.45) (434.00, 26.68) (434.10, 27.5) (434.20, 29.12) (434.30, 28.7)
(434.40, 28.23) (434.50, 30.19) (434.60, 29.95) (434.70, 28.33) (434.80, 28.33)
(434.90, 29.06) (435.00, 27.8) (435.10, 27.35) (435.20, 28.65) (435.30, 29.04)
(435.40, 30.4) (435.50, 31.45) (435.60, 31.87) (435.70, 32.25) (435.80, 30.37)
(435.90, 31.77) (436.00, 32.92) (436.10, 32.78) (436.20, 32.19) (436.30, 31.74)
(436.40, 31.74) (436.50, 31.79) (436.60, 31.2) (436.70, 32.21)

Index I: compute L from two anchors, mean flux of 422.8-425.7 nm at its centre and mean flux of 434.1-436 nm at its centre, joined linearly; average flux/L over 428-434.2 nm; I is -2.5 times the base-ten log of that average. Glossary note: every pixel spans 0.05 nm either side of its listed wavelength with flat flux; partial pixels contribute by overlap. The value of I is 0.02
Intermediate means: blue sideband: 30.9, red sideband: 29.6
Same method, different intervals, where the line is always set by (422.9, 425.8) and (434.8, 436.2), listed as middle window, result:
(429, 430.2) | 0.07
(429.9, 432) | 0.08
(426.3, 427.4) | 0.07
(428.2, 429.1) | 0.05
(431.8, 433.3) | 0.01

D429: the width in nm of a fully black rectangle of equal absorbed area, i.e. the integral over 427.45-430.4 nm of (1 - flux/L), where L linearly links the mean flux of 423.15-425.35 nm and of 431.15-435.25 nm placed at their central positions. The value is 0.13 nm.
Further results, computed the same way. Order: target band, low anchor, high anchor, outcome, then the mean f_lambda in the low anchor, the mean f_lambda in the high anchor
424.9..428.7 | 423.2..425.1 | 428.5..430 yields 0.19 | 31.3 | 29.7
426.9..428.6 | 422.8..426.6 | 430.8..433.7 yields 0.08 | 30.4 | 30.3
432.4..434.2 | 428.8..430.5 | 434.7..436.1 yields -0.04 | 28.8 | 30.1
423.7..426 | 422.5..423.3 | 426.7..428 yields 0.02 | 31.4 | 28.8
